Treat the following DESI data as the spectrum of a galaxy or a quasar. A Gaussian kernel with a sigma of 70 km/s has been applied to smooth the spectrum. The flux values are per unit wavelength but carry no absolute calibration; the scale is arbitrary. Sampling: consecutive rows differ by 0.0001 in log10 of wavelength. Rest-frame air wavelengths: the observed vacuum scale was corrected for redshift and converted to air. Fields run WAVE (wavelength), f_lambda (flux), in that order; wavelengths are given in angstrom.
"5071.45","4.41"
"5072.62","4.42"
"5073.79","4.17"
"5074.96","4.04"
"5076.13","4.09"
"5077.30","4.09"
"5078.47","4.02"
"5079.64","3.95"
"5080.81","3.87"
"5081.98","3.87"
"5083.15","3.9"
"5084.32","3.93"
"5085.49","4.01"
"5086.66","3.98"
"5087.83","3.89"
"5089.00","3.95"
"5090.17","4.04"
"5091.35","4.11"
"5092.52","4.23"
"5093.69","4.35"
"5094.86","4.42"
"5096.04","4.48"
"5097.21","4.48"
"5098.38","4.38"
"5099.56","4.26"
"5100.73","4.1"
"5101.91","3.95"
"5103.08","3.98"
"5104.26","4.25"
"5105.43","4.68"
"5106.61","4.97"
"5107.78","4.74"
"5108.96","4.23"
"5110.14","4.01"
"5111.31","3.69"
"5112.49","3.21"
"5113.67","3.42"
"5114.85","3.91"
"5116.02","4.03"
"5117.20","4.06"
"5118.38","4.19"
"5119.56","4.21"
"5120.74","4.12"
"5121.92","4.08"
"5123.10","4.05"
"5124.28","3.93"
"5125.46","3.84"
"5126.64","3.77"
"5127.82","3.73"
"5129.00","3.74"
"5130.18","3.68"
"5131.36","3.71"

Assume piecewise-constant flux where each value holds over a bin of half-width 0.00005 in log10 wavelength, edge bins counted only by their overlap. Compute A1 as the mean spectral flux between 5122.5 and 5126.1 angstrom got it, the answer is 3.94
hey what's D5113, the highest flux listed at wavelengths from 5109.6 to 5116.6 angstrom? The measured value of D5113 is 4.03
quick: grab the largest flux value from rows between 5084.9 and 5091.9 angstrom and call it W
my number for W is 4.11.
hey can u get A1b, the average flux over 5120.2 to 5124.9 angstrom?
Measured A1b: 4.04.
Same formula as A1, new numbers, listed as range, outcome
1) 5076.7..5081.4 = 3.98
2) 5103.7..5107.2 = 4.65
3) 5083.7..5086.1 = 3.97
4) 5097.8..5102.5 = 4.17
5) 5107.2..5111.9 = 4.16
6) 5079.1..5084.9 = 3.9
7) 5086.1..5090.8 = 3.96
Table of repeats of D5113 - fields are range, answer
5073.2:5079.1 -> 4.17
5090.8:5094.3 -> 4.35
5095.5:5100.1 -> 4.48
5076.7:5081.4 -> 4.09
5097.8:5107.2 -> 4.97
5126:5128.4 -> 3.77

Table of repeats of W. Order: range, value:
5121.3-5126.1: 4.08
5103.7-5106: 4.68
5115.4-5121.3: 4.21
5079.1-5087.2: 4.01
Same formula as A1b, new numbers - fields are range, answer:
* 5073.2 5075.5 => 4.1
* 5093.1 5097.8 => 4.44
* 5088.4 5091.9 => 4.03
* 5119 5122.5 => 4.13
